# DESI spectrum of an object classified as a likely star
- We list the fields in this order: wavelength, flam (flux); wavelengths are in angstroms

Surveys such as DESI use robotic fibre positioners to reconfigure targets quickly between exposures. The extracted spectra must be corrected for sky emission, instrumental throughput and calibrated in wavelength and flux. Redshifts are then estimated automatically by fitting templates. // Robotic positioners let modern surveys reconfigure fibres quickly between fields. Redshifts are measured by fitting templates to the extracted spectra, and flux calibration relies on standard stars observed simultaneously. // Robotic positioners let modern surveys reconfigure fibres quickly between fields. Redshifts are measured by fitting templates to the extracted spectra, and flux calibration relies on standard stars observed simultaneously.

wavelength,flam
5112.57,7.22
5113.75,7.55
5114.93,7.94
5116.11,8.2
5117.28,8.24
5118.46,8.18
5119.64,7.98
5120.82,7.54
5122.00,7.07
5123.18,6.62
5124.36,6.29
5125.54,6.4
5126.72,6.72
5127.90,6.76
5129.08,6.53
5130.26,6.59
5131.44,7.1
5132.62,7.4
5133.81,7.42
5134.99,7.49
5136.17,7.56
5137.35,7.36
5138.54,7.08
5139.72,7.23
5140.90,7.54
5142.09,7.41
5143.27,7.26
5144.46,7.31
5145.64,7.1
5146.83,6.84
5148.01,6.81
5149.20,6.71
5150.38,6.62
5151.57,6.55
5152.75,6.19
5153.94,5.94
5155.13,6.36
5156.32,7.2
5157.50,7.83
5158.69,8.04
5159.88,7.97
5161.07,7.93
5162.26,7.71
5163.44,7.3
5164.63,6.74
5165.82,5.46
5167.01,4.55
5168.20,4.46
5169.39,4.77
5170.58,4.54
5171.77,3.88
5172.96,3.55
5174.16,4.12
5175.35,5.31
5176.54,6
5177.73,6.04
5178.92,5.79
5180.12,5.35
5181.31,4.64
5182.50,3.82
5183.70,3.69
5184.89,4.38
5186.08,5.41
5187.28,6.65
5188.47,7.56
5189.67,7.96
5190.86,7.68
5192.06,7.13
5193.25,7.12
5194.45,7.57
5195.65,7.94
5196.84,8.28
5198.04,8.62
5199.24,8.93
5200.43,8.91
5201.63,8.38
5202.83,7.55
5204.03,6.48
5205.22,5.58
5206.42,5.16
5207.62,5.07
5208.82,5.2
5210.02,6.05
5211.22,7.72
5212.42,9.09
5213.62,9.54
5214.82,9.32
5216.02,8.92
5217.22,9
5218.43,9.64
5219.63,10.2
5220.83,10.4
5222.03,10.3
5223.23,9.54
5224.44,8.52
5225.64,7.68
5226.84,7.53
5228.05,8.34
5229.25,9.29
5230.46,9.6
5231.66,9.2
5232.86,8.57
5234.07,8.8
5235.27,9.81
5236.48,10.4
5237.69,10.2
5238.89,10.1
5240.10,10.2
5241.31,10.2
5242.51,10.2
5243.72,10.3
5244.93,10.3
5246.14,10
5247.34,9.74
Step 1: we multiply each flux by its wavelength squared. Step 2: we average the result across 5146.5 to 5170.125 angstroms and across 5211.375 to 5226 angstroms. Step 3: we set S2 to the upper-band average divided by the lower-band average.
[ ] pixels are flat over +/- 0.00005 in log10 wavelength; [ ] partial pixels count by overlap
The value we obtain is 1.45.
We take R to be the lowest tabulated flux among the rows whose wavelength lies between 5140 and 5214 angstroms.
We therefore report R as 3.55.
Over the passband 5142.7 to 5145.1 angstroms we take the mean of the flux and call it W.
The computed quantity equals 7.28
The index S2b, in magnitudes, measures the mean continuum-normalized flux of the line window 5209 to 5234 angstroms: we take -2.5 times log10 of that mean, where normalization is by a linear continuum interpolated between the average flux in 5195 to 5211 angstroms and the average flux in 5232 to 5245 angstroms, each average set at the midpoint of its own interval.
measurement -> -0.04 mag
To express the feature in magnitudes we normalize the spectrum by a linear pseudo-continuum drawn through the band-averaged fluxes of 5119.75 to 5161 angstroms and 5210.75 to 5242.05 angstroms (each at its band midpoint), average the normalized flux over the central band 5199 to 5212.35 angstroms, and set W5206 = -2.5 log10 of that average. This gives 0.27 mag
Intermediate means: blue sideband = 7.05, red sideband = 9.32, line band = 6.86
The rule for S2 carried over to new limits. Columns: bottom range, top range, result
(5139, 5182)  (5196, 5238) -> 1.38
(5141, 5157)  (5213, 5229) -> 1.38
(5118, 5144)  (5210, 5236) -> 1.31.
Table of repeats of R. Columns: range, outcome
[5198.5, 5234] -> 5.07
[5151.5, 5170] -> 4.46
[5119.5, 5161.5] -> 5.94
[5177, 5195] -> 3.69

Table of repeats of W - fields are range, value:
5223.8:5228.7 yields 8.04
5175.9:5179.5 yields 5.95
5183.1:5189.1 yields 5.55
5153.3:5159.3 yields 7.06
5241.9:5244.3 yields 10.3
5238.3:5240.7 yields 10.1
